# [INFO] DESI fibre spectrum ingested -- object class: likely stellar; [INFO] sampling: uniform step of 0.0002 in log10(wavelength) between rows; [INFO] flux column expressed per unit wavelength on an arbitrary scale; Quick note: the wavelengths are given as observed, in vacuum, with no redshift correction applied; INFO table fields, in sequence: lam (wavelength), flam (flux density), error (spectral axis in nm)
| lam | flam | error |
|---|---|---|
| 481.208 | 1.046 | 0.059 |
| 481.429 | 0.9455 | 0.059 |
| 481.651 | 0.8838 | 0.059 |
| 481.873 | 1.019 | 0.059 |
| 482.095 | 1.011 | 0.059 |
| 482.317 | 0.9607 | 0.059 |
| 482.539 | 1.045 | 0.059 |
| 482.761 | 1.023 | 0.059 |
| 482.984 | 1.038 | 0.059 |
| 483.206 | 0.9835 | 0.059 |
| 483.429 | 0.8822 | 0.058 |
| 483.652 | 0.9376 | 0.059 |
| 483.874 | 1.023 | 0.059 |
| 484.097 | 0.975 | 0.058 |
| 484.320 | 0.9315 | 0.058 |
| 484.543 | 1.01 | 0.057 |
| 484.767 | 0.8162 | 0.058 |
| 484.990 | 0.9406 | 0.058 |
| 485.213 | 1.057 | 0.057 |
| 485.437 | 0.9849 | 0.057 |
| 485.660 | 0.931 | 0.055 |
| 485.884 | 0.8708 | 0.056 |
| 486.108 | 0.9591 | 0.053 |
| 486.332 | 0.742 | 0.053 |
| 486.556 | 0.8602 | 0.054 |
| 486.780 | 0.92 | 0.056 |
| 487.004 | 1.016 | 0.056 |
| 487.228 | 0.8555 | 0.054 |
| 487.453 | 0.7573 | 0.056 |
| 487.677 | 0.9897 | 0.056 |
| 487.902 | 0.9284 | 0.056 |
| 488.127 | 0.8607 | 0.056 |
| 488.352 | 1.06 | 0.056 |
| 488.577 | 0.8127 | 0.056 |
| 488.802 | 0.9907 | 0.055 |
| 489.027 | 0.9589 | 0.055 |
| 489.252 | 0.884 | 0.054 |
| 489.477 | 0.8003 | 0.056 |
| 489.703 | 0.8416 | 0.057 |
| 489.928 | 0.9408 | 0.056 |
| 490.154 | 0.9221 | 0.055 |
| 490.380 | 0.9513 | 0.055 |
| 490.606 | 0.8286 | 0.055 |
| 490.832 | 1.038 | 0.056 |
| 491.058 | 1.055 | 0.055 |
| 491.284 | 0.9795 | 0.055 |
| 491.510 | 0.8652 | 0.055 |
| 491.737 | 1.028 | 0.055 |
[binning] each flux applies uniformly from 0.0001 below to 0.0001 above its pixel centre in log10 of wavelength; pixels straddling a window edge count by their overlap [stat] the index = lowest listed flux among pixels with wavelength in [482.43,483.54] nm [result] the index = 0.8822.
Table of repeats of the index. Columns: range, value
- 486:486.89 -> 0.742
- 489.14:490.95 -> 0.8003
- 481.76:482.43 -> 0.9607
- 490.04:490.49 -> 0.9221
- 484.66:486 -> 0.8162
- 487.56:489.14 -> 0.8127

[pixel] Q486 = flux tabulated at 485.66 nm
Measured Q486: 0.931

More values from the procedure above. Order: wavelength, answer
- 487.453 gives 0.7573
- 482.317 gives 0.9607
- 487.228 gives 0.8555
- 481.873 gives 1.019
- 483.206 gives 0.9835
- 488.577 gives 0.8127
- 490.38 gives 0.9513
